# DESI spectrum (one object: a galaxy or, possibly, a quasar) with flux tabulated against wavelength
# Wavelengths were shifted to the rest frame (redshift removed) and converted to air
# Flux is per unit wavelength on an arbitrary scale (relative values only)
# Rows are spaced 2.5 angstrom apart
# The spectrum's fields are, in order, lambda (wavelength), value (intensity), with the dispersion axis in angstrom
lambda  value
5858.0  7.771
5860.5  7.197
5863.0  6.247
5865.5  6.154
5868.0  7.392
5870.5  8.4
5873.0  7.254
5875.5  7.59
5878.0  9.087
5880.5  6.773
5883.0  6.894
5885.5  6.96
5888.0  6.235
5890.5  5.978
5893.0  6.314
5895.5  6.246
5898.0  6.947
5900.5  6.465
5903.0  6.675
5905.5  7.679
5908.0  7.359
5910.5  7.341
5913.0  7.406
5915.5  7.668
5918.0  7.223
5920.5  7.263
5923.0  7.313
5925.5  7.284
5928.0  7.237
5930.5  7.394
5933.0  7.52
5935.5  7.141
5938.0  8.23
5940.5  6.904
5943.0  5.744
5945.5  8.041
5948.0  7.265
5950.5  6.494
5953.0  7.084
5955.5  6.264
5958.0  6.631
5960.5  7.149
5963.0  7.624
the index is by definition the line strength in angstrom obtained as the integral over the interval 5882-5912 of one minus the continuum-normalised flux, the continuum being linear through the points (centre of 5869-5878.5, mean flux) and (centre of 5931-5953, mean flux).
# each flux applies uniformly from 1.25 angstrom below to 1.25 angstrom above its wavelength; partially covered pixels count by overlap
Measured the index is 3.66 angstrom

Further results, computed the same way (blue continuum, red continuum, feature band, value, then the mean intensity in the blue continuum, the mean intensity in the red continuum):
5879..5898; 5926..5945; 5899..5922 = -1.2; 6.55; 7.21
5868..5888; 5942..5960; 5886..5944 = 0.8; 7.47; 6.82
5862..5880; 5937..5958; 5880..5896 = 1.9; 7.43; 6.97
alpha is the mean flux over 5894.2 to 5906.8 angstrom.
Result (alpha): 6.8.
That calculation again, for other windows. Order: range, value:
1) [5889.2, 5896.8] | 6.18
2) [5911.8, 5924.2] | 7.37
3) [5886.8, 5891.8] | 6.11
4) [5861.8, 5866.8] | 6.21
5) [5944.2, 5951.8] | 7.26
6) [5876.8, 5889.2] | 7.19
